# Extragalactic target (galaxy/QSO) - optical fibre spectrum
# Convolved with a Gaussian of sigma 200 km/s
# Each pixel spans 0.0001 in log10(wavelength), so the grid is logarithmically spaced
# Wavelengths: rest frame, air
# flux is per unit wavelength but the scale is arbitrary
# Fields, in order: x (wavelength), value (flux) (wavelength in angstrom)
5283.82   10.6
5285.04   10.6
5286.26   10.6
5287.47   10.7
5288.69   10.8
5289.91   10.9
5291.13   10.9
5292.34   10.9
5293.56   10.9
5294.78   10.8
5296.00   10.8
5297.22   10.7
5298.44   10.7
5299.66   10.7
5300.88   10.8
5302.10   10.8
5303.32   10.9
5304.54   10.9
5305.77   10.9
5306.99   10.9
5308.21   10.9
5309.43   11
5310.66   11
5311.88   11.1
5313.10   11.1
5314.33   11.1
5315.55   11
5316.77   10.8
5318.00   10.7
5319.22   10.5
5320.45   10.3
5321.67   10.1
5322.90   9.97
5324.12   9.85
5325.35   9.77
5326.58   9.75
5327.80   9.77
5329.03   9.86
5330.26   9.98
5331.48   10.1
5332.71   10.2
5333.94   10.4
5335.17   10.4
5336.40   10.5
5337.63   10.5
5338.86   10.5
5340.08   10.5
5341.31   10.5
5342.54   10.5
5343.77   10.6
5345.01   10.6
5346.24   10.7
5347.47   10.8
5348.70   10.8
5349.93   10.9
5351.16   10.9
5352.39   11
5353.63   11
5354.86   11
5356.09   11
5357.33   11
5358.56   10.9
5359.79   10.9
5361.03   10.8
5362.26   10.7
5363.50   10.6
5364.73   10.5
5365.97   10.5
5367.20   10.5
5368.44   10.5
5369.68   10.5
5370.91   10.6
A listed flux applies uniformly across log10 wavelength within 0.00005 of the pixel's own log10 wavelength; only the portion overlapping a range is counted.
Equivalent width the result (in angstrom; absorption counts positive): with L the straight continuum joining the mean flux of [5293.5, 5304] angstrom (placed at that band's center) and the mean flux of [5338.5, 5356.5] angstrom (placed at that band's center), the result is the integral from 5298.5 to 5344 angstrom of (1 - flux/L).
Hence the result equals 1.1 angstrom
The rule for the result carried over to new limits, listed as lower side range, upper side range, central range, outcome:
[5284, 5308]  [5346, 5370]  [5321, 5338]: 1.1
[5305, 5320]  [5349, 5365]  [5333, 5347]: 0.5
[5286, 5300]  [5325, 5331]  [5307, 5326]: -0.9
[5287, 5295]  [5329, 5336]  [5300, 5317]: -0.6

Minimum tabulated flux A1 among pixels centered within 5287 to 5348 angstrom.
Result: 9.75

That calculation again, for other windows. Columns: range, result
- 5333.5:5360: 10.4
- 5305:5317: 10.8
